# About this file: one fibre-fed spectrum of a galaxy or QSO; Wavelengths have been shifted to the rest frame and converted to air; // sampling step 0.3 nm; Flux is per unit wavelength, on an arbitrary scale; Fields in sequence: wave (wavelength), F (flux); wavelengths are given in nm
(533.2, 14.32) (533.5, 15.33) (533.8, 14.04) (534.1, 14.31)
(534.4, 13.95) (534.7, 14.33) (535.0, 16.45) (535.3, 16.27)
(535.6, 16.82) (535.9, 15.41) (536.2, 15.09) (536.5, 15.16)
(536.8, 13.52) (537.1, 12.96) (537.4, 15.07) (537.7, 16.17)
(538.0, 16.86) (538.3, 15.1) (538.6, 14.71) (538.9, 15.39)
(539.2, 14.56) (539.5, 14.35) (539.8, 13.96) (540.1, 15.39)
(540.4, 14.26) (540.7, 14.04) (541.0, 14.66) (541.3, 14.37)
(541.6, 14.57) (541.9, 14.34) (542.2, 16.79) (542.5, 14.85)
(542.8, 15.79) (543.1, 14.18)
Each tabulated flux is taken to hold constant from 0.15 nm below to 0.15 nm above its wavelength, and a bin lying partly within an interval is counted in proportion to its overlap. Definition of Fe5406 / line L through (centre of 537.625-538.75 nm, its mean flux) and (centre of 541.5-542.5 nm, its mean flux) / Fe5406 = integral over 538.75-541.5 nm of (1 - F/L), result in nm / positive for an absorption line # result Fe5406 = 0.16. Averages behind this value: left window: 15.7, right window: 15.2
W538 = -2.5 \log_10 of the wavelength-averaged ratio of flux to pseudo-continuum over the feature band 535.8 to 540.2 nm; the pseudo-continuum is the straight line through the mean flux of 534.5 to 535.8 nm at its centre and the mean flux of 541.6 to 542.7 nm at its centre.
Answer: 0.051 mag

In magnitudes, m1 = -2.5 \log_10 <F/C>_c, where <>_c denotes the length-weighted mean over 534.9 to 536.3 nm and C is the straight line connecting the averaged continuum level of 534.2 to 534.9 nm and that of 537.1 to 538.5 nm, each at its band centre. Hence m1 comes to -0.10 mag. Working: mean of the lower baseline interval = 14.3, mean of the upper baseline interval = 15.5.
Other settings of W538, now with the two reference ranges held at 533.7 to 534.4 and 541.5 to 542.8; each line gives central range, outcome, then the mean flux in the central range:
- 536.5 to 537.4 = 0.05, 13.9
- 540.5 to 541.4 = 0.05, 14.4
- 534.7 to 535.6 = -0.13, 16.1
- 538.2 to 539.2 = -0.02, 15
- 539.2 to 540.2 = 0.03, 14.5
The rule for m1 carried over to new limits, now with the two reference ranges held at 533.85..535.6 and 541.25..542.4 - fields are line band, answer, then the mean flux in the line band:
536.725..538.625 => 0.01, 15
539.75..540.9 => 0.05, 14.5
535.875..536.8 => 0.02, 14.9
